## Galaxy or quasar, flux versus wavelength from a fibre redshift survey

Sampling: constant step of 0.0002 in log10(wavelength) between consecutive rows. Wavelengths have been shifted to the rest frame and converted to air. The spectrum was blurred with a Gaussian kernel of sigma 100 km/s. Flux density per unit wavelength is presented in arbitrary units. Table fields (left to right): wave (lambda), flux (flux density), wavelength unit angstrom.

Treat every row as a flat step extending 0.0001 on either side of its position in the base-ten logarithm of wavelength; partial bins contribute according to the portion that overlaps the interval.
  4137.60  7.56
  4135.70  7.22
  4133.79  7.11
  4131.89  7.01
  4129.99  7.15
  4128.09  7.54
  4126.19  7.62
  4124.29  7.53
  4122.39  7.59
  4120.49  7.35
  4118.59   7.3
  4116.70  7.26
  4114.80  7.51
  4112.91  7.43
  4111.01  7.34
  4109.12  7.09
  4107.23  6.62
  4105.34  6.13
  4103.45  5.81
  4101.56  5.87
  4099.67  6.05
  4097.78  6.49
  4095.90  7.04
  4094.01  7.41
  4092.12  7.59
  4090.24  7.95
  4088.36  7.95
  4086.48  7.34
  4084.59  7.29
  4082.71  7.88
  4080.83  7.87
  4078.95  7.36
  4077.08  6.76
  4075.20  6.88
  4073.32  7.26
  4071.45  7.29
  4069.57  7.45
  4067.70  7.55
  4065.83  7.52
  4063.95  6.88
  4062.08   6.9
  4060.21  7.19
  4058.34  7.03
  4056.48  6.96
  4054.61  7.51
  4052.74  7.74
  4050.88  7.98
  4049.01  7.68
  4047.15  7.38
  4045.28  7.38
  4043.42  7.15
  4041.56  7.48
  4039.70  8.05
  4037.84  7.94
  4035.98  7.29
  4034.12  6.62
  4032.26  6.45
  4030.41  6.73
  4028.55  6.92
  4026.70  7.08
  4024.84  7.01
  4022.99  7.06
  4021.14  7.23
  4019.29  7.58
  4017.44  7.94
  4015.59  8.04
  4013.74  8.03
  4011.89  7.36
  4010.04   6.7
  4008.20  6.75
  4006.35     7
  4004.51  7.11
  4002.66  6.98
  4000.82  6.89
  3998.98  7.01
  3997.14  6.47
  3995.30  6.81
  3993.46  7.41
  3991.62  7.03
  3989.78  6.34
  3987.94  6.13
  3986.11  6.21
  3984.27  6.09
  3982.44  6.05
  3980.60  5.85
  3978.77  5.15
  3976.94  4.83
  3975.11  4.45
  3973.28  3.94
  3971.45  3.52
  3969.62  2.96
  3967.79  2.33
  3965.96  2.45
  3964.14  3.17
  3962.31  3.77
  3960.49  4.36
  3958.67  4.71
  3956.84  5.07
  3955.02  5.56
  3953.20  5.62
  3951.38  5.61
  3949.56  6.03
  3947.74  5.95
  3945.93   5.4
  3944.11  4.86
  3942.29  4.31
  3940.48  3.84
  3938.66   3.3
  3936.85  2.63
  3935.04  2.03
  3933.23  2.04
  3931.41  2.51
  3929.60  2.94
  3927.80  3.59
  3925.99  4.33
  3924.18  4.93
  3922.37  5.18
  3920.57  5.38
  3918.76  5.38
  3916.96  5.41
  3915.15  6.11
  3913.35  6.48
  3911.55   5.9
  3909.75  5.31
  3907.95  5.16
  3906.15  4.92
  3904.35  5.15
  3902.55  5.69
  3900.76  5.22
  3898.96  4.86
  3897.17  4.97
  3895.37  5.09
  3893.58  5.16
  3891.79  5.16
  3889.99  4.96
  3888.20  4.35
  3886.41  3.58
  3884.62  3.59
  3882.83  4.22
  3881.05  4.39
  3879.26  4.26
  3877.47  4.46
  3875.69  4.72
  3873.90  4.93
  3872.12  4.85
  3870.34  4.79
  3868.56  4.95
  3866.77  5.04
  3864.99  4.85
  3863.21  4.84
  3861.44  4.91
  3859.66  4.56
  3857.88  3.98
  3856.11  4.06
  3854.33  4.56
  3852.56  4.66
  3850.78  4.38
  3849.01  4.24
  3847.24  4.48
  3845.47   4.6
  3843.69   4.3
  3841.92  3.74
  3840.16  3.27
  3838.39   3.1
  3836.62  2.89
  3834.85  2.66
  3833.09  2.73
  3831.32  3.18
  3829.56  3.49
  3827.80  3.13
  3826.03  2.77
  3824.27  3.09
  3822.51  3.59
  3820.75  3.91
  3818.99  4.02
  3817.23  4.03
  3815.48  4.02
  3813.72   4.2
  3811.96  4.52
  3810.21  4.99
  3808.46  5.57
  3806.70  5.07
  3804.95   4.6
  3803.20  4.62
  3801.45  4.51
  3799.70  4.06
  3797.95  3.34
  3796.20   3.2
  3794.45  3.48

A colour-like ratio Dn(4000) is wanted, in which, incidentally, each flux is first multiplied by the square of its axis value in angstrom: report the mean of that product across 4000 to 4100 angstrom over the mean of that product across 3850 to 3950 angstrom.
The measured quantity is 1.70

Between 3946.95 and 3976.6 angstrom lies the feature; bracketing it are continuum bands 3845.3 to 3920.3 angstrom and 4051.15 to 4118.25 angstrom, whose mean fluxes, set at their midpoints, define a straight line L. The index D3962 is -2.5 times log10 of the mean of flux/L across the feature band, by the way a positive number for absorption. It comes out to 0.30 mag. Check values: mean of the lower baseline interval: 4.85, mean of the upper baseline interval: 7.16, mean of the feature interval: 4.34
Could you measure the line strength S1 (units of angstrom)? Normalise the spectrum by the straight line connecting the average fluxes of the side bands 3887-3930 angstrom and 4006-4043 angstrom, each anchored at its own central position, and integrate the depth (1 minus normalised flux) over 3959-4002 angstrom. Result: 8.6 angstrom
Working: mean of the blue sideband 5.08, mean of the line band 5.19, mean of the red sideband 7.27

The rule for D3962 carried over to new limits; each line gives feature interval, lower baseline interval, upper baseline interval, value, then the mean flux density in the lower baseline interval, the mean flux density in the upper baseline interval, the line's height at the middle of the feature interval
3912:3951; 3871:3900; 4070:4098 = 0.18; 4.6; 7.38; 5.25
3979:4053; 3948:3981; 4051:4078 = -0.20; 4.42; 7.23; 5.87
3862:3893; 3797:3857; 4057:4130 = -0.01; 3.95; 7.18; 4.56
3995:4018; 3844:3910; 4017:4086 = -0.08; 4.69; 7.3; 6.63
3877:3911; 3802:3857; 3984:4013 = 0.06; 3.95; 6.79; 5.04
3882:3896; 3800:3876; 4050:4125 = 0.07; 4.17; 7.2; 4.79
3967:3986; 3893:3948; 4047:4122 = 0.20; 4.63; 7.2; 5.5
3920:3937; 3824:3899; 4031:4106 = 0.40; 4.21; 7.21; 5.18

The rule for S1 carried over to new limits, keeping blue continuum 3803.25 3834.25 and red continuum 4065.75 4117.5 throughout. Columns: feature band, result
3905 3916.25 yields -1.4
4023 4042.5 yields -2.1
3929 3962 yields 7.1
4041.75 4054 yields -1.7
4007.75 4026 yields -3.3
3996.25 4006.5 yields -1.4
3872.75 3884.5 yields 0.5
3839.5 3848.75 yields 0.3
